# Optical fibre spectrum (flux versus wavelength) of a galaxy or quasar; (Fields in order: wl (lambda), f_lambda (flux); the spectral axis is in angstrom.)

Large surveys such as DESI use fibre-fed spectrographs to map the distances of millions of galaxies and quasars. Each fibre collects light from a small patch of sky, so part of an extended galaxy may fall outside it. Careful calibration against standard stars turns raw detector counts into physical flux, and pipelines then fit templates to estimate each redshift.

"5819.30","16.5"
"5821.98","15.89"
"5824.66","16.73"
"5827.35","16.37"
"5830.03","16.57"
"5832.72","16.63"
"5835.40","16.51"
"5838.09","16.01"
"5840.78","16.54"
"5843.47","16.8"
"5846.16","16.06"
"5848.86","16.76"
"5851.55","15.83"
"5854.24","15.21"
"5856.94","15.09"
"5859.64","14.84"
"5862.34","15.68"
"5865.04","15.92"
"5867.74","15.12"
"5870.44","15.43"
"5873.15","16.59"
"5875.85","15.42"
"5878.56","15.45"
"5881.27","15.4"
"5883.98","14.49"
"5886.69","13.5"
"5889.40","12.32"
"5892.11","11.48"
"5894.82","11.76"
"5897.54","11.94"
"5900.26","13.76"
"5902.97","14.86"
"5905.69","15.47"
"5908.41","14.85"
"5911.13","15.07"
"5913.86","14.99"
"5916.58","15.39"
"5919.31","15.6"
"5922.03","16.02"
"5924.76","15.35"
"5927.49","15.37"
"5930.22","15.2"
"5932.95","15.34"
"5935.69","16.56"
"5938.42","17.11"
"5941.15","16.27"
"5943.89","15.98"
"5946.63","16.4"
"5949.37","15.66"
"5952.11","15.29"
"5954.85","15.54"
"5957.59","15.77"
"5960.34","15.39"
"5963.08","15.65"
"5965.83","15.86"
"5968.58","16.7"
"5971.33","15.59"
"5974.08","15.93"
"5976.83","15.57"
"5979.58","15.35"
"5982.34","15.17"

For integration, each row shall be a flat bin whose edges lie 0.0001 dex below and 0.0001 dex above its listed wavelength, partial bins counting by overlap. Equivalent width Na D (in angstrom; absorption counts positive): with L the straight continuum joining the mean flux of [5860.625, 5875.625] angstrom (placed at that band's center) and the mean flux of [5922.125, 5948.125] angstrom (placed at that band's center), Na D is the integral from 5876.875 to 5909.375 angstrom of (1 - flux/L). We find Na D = 4.2 angstrom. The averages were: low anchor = 15.7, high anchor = 16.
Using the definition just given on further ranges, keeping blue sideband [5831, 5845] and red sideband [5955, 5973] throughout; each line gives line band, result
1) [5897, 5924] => 2.0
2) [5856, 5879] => 1.2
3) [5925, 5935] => 0.4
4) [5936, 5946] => -0.3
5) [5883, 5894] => 2.3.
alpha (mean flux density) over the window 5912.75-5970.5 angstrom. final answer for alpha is 15.8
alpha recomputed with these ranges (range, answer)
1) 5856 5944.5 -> 15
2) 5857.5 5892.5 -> 14.8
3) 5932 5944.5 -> 16.3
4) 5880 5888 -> 14.5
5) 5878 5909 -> 13.7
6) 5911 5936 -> 15.5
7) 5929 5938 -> 15.9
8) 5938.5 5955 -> 16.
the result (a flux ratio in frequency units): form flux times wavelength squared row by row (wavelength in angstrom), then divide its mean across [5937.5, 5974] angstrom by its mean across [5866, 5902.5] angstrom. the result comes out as 1.2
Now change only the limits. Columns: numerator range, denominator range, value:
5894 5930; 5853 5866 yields 0.98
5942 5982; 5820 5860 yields 1.02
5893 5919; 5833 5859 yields 0.90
